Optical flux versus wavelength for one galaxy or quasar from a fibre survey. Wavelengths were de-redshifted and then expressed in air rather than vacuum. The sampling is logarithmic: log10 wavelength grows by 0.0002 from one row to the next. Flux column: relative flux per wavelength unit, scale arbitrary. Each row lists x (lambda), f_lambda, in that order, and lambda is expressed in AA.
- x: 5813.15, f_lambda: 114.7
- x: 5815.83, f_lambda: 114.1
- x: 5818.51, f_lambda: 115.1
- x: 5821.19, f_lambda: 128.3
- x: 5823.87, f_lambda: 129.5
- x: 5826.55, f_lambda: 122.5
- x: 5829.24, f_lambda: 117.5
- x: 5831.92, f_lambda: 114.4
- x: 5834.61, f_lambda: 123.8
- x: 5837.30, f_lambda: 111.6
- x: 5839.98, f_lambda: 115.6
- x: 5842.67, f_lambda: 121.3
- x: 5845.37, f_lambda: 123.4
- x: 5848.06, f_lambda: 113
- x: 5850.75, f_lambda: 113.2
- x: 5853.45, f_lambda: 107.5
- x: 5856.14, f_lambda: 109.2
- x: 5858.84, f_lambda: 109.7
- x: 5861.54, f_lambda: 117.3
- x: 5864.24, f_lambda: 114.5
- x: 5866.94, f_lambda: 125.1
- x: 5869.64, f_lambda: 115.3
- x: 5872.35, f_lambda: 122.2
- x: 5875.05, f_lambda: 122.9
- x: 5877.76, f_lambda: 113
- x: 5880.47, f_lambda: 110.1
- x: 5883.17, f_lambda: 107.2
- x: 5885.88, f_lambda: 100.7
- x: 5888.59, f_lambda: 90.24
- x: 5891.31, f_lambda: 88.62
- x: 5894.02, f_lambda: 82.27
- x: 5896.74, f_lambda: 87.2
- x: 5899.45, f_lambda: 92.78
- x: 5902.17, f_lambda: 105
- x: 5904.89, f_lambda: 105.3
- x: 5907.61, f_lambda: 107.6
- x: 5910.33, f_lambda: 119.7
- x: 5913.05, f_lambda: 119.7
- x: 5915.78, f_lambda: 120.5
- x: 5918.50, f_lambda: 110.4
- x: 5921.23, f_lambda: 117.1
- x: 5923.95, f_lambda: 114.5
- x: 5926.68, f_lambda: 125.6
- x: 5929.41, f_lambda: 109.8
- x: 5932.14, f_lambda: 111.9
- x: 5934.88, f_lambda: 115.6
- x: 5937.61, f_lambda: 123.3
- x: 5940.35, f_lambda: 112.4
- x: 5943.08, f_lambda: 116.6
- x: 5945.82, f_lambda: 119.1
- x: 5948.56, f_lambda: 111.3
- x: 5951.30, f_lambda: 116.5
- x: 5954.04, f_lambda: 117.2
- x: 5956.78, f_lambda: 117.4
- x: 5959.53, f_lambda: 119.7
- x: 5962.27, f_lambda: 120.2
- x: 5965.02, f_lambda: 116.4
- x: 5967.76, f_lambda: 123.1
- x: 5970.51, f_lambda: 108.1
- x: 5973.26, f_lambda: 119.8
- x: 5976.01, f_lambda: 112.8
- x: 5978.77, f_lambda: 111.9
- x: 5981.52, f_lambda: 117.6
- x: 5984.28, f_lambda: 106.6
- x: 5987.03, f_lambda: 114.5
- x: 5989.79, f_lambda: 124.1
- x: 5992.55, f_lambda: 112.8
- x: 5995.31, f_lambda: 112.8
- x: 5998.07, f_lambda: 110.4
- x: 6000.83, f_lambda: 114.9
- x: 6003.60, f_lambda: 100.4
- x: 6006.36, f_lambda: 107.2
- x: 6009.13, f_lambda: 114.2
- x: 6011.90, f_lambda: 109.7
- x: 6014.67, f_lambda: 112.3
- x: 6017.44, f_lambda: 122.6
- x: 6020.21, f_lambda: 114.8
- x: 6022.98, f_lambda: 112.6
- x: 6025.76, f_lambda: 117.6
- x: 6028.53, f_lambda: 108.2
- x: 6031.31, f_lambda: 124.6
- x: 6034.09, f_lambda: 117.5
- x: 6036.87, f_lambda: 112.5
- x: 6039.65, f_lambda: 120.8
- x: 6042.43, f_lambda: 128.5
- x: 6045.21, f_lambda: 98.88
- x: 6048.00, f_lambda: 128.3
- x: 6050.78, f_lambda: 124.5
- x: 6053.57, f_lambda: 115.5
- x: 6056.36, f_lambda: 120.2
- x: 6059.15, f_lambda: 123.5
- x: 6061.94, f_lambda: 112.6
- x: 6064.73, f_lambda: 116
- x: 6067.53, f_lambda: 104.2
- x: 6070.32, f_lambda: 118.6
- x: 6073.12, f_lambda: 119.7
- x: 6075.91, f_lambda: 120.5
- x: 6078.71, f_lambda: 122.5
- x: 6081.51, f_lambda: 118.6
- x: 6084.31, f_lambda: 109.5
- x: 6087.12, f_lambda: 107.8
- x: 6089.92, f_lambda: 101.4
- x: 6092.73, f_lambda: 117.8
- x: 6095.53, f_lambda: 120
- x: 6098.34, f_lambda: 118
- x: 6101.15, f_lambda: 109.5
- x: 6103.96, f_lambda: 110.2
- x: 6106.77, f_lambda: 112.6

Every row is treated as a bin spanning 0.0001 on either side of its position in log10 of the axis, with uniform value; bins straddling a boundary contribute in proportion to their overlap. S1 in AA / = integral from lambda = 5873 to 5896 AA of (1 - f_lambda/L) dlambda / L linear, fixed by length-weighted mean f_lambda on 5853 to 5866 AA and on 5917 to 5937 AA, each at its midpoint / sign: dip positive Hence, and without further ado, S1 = 2.3 AA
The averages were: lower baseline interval 112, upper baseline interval 115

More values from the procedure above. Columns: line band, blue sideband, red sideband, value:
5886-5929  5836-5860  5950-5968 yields 3.93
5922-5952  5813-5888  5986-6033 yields -0.35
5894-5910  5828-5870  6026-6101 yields 2.29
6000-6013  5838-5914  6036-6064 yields 0.81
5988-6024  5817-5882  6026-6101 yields 1.13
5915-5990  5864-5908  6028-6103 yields -4.73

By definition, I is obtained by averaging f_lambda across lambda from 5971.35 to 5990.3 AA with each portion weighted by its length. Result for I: 115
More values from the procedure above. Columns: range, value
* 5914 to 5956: 116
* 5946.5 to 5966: 117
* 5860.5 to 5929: 109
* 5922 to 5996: 116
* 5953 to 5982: 117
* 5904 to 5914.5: 113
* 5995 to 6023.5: 112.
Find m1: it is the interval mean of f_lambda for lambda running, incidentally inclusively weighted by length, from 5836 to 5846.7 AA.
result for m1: 118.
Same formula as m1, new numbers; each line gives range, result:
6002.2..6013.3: 108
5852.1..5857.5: 108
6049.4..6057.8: 120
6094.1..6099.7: 119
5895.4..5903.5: 95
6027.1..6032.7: 116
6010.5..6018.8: 115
